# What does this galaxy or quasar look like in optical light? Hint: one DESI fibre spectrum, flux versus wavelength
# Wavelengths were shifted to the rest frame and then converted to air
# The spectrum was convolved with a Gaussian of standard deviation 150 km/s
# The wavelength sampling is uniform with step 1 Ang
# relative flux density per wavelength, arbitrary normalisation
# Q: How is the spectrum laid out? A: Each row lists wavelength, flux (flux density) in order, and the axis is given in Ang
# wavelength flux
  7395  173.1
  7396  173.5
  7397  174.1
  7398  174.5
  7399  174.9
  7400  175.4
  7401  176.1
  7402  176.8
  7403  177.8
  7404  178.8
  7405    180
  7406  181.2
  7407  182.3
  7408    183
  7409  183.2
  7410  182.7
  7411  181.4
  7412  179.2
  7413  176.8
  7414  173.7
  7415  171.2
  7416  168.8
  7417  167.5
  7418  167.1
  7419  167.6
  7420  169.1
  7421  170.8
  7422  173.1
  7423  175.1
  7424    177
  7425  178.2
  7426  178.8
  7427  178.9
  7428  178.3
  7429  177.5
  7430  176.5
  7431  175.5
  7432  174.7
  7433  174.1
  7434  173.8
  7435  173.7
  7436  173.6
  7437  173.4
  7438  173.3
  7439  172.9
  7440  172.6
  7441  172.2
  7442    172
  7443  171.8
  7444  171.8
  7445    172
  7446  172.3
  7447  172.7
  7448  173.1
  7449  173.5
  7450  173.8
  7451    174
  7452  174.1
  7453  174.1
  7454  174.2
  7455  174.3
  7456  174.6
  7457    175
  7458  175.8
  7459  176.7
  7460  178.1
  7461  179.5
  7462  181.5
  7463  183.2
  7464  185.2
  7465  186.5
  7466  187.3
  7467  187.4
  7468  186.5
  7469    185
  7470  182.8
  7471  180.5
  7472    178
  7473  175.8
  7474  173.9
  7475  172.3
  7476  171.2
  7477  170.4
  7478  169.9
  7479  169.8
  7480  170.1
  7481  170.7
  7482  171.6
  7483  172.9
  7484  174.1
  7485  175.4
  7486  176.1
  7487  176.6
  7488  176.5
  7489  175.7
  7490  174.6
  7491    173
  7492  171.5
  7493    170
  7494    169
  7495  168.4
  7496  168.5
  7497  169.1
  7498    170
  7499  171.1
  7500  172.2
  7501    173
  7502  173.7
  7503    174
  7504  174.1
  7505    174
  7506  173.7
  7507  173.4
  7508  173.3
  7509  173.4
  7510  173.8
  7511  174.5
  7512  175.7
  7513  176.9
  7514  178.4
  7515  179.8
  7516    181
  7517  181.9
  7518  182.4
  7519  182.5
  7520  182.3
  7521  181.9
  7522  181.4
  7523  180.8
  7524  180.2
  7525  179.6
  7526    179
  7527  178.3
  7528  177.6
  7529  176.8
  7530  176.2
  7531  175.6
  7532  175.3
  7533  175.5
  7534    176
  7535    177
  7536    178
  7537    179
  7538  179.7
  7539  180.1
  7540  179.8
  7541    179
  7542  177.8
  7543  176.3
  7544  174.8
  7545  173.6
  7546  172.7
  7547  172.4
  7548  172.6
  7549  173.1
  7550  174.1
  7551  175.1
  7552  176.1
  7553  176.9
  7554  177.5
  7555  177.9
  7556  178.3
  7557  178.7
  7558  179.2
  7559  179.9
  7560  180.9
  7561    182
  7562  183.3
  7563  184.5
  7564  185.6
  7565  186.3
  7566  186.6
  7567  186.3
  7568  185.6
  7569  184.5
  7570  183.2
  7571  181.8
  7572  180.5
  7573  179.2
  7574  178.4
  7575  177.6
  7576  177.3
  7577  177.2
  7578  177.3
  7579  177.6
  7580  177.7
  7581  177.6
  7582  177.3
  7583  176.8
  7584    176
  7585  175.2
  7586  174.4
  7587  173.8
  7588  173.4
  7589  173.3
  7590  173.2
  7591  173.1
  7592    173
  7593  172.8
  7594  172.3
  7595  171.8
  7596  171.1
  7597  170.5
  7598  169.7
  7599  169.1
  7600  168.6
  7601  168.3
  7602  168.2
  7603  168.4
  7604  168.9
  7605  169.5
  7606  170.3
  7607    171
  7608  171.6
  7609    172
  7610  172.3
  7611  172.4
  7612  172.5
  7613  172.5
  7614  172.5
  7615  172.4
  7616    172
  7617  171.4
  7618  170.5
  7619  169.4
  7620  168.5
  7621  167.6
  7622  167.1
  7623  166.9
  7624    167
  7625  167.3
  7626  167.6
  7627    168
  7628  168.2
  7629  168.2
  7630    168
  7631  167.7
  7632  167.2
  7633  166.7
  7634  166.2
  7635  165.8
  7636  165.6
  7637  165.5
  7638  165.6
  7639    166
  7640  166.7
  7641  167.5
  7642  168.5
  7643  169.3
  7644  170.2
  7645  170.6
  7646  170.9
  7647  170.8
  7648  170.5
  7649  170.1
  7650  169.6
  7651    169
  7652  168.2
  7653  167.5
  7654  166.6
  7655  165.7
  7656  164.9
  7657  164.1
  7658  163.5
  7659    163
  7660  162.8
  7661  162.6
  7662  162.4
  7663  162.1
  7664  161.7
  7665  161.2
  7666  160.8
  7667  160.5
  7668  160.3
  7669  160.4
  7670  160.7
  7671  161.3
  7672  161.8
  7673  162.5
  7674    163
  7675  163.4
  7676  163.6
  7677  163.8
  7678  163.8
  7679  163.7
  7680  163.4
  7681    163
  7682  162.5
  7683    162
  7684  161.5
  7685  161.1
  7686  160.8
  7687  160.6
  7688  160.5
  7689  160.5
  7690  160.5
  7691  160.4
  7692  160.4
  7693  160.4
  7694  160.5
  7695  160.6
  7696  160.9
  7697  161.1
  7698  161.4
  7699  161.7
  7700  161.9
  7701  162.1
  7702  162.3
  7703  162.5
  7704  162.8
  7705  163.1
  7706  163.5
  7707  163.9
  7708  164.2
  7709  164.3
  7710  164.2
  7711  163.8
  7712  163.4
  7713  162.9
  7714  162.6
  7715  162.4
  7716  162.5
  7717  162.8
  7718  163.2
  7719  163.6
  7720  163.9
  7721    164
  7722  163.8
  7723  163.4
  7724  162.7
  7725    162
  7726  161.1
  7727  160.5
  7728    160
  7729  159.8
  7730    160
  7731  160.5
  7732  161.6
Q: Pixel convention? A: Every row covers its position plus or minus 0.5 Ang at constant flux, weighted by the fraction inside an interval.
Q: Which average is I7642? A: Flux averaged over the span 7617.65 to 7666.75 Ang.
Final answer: 167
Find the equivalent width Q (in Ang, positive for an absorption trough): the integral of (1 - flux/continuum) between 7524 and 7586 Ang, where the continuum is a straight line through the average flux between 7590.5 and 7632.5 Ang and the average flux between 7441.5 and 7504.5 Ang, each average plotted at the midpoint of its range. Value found -2.3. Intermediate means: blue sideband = 175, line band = 178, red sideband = 170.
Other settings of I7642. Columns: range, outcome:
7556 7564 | 181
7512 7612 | 177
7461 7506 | 175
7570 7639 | 172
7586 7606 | 171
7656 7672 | 162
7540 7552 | 175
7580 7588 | 176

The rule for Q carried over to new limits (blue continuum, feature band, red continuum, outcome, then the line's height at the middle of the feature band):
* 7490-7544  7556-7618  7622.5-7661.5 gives -1.7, 171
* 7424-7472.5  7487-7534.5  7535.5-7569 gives 0.7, 178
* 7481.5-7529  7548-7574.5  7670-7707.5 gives -1.4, 171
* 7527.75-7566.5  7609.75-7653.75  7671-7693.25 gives -0.2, 168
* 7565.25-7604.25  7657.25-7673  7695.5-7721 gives 0.5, 167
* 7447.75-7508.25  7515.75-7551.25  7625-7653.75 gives -1.0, 173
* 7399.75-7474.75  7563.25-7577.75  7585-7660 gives -0.9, 171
